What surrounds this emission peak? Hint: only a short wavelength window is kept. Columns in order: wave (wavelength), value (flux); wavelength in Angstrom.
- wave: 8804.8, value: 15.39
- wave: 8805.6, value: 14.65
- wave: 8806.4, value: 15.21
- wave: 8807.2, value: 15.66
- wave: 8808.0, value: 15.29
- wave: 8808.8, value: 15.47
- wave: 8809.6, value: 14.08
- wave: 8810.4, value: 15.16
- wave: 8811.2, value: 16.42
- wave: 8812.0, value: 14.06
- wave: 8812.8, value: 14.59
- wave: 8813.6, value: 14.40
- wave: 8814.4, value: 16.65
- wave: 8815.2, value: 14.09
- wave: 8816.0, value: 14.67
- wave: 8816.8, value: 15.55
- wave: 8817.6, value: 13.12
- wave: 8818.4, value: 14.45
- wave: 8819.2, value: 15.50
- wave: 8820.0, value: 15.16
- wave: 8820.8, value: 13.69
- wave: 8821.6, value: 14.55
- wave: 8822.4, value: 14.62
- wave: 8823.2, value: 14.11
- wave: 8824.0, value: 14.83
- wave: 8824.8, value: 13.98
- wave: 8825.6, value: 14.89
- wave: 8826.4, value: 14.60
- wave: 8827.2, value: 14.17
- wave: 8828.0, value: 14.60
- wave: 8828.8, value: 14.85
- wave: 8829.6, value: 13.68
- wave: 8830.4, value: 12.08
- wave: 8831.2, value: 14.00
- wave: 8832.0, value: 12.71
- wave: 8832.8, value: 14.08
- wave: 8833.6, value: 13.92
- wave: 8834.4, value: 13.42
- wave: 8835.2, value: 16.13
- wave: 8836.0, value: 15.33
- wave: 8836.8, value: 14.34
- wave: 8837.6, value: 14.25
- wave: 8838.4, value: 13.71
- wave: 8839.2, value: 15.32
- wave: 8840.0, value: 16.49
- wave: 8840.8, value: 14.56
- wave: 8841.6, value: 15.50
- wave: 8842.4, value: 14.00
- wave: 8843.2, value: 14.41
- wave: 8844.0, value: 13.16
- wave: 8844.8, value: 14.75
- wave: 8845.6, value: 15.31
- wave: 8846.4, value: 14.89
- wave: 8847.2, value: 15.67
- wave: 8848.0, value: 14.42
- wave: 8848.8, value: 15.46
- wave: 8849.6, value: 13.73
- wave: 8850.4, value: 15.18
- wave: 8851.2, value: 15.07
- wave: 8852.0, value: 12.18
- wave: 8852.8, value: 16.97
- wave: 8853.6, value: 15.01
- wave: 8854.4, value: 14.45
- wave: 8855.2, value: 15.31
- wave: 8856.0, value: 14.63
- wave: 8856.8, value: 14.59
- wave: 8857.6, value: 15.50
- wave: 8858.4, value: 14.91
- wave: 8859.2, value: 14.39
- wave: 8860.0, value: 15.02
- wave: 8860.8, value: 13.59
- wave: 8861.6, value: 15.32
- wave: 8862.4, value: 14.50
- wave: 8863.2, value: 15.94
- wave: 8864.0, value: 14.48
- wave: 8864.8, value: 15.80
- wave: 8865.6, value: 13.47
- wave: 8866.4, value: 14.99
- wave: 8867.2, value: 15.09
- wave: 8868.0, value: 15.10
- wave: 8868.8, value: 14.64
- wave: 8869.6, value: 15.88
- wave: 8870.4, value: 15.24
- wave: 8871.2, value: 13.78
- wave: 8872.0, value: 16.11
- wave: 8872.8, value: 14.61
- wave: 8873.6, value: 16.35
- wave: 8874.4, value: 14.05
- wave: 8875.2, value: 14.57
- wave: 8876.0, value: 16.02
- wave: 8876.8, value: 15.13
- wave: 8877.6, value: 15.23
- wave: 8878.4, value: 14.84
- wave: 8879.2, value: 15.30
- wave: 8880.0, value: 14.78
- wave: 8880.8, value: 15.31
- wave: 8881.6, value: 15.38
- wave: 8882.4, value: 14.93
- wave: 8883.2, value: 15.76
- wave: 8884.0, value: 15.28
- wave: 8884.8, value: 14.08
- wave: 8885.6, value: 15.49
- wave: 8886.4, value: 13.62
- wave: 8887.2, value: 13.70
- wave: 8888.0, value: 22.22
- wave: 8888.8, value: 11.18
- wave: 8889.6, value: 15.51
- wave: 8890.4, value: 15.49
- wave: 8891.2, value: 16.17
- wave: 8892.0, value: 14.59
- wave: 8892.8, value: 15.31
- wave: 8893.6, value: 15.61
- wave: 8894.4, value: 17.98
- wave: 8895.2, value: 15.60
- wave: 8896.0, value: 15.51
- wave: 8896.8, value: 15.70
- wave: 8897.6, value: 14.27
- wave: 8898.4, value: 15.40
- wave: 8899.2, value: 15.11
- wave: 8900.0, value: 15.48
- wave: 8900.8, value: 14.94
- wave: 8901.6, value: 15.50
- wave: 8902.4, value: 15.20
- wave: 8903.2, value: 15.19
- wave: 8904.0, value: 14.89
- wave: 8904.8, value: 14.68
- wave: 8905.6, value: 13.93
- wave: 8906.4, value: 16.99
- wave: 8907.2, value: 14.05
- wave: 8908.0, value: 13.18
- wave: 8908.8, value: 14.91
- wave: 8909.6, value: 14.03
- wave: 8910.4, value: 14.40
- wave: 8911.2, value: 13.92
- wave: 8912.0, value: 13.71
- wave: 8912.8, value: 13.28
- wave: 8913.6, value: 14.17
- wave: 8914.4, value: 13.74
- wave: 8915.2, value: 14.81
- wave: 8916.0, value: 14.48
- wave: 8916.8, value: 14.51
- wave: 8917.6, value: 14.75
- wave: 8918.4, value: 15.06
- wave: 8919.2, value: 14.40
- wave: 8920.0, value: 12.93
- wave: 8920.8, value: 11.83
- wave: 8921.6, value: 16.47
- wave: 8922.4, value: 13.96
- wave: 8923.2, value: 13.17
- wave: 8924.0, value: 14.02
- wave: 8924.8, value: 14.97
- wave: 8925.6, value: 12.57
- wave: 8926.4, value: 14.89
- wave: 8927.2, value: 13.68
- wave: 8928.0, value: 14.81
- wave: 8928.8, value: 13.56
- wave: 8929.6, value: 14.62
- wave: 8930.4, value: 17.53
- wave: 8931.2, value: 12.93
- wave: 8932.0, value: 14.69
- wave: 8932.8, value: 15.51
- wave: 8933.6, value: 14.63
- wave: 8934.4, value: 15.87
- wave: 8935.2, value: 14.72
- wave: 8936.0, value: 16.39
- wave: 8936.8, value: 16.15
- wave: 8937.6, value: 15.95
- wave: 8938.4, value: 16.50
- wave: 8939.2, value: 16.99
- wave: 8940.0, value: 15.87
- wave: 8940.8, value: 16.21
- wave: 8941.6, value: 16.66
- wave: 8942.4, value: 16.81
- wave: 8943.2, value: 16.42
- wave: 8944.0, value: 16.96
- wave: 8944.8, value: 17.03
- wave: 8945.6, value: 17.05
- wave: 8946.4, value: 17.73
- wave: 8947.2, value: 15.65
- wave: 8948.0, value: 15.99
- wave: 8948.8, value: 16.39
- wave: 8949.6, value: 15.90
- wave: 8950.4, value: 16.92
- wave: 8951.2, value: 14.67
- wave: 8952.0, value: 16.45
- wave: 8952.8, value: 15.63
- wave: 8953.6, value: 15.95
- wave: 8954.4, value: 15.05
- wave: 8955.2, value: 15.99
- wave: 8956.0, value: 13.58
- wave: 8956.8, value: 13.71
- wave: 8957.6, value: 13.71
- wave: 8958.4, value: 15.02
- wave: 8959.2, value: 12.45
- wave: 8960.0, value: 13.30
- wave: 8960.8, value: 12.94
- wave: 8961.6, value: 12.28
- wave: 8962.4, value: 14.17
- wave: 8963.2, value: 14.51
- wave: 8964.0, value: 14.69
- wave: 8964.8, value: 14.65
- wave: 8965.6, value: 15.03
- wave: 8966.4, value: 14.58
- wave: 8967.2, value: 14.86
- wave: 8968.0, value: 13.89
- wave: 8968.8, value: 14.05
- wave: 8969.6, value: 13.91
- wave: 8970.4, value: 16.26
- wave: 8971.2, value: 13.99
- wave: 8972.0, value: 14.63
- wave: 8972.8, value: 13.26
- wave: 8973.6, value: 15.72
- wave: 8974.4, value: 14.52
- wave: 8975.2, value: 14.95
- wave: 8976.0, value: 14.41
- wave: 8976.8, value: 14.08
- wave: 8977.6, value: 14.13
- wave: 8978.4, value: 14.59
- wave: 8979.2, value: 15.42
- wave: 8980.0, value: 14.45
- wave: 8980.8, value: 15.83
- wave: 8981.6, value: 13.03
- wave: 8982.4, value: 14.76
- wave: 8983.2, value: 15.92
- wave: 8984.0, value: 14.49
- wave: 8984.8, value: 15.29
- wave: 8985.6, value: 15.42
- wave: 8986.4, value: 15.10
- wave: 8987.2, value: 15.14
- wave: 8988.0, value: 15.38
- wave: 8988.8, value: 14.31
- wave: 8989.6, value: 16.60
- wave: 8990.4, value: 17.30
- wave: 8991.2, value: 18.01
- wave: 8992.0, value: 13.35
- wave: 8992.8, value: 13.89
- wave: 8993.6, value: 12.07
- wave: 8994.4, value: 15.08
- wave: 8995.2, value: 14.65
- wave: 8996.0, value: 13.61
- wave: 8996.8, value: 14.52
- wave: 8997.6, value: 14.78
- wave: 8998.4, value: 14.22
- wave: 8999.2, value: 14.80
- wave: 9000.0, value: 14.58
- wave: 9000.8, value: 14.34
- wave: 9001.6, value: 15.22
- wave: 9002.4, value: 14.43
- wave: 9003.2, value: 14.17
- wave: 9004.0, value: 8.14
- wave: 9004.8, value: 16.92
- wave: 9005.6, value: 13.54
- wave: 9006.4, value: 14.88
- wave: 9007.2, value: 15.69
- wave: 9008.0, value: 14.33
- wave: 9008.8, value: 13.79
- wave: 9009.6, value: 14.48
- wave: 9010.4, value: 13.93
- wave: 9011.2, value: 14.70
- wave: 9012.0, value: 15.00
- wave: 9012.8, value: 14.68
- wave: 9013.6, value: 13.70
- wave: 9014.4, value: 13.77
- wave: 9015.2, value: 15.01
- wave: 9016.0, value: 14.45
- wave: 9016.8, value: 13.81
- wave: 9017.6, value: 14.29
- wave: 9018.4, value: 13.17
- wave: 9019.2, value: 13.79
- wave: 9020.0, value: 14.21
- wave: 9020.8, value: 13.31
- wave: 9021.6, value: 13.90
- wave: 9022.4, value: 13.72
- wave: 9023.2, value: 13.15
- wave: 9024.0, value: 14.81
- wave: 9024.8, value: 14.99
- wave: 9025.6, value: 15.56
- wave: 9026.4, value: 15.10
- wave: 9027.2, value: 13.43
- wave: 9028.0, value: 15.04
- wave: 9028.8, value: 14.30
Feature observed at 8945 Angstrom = [N II]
